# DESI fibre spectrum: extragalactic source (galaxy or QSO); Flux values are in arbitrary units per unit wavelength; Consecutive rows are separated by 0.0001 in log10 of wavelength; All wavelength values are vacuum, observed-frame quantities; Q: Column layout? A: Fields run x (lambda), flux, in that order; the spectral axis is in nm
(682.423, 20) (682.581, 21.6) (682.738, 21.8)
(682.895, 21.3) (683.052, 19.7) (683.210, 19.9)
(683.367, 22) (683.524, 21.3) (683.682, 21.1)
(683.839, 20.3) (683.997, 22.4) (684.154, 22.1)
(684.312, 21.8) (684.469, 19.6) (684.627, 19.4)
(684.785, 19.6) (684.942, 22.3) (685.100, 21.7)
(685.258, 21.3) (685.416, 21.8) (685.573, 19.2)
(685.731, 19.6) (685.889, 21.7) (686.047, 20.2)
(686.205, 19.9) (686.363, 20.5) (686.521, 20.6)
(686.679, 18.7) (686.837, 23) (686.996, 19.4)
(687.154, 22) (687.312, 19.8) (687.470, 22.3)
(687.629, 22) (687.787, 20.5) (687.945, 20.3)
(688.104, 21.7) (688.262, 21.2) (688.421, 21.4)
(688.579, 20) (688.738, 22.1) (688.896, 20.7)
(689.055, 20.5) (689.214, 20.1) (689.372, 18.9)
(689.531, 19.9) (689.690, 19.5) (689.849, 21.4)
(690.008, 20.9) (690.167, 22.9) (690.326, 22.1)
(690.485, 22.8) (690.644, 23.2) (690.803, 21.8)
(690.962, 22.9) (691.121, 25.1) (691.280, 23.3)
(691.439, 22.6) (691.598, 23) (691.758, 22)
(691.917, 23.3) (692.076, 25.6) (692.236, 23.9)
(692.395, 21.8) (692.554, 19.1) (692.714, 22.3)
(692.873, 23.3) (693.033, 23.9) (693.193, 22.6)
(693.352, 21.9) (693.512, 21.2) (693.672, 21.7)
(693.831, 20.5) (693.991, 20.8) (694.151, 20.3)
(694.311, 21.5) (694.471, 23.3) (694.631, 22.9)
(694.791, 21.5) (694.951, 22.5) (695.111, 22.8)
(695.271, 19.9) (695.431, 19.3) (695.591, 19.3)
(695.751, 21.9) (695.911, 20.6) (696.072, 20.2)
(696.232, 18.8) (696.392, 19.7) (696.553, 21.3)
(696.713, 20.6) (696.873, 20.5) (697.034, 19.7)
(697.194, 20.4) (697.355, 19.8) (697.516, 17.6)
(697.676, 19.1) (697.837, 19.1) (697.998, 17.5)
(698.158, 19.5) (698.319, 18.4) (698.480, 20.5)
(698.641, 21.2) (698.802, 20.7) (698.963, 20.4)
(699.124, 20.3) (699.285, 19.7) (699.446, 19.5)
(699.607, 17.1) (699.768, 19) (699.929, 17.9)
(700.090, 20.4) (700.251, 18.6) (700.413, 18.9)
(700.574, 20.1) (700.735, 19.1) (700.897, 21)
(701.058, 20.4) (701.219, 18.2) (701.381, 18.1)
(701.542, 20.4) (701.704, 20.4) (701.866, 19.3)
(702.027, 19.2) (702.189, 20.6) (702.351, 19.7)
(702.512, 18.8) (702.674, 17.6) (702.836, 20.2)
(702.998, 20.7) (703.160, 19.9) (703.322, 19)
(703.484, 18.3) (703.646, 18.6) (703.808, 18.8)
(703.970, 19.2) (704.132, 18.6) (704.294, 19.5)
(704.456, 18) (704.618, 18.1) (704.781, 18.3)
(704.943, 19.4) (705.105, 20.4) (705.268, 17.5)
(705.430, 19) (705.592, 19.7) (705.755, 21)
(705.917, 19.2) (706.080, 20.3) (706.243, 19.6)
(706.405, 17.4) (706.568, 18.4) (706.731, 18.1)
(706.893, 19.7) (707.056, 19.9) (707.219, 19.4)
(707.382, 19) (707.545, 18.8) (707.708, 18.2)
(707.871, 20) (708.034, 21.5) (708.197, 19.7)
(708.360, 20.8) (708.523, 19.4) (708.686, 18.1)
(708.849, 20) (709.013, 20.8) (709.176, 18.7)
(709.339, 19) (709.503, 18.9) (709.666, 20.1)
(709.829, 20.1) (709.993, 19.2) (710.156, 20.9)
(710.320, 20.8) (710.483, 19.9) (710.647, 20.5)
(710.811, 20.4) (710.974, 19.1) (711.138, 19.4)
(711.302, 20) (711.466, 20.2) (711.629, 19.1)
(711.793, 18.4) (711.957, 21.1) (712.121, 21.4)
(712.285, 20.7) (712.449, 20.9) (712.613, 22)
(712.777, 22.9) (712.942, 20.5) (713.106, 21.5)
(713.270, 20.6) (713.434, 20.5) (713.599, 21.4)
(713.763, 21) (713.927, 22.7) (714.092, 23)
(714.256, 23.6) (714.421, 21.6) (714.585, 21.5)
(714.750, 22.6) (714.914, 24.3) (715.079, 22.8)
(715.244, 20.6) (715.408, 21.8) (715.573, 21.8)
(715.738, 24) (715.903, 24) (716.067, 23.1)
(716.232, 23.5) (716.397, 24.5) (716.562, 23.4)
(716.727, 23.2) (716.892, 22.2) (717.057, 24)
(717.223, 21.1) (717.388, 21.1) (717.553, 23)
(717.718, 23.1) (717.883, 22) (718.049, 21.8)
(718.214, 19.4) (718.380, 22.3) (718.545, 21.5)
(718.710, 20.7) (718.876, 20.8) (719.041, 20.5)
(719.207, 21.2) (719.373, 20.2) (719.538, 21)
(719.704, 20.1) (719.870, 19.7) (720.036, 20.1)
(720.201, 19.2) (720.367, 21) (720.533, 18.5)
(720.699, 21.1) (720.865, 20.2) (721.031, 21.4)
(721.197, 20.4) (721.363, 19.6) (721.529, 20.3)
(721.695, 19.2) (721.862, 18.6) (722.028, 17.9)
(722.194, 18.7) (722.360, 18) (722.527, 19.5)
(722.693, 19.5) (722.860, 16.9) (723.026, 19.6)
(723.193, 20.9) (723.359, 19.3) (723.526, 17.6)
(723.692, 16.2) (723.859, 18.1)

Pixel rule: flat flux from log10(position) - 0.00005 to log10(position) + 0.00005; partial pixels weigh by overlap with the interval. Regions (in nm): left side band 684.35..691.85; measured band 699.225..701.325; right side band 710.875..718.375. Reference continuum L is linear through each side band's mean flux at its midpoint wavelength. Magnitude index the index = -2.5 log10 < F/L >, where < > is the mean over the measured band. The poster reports 0.12 mag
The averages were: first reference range 21.2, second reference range 21.8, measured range 19.2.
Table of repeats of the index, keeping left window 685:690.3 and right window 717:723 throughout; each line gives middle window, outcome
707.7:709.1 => 0.03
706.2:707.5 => 0.09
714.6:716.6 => -0.13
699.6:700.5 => 0.10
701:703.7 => 0.07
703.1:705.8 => 0.09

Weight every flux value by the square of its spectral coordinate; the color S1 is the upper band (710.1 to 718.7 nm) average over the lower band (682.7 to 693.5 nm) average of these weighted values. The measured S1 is 1.1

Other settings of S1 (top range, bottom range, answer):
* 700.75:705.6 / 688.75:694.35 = 0.91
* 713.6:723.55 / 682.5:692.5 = 1.08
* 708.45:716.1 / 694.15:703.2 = 1.09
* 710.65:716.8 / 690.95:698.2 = 1.08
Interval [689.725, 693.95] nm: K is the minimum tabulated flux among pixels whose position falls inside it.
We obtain 19.1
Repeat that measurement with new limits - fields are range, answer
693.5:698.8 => 17.5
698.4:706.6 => 17.1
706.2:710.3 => 17.4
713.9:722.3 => 17.9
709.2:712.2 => 18.4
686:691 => 18.7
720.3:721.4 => 18.5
